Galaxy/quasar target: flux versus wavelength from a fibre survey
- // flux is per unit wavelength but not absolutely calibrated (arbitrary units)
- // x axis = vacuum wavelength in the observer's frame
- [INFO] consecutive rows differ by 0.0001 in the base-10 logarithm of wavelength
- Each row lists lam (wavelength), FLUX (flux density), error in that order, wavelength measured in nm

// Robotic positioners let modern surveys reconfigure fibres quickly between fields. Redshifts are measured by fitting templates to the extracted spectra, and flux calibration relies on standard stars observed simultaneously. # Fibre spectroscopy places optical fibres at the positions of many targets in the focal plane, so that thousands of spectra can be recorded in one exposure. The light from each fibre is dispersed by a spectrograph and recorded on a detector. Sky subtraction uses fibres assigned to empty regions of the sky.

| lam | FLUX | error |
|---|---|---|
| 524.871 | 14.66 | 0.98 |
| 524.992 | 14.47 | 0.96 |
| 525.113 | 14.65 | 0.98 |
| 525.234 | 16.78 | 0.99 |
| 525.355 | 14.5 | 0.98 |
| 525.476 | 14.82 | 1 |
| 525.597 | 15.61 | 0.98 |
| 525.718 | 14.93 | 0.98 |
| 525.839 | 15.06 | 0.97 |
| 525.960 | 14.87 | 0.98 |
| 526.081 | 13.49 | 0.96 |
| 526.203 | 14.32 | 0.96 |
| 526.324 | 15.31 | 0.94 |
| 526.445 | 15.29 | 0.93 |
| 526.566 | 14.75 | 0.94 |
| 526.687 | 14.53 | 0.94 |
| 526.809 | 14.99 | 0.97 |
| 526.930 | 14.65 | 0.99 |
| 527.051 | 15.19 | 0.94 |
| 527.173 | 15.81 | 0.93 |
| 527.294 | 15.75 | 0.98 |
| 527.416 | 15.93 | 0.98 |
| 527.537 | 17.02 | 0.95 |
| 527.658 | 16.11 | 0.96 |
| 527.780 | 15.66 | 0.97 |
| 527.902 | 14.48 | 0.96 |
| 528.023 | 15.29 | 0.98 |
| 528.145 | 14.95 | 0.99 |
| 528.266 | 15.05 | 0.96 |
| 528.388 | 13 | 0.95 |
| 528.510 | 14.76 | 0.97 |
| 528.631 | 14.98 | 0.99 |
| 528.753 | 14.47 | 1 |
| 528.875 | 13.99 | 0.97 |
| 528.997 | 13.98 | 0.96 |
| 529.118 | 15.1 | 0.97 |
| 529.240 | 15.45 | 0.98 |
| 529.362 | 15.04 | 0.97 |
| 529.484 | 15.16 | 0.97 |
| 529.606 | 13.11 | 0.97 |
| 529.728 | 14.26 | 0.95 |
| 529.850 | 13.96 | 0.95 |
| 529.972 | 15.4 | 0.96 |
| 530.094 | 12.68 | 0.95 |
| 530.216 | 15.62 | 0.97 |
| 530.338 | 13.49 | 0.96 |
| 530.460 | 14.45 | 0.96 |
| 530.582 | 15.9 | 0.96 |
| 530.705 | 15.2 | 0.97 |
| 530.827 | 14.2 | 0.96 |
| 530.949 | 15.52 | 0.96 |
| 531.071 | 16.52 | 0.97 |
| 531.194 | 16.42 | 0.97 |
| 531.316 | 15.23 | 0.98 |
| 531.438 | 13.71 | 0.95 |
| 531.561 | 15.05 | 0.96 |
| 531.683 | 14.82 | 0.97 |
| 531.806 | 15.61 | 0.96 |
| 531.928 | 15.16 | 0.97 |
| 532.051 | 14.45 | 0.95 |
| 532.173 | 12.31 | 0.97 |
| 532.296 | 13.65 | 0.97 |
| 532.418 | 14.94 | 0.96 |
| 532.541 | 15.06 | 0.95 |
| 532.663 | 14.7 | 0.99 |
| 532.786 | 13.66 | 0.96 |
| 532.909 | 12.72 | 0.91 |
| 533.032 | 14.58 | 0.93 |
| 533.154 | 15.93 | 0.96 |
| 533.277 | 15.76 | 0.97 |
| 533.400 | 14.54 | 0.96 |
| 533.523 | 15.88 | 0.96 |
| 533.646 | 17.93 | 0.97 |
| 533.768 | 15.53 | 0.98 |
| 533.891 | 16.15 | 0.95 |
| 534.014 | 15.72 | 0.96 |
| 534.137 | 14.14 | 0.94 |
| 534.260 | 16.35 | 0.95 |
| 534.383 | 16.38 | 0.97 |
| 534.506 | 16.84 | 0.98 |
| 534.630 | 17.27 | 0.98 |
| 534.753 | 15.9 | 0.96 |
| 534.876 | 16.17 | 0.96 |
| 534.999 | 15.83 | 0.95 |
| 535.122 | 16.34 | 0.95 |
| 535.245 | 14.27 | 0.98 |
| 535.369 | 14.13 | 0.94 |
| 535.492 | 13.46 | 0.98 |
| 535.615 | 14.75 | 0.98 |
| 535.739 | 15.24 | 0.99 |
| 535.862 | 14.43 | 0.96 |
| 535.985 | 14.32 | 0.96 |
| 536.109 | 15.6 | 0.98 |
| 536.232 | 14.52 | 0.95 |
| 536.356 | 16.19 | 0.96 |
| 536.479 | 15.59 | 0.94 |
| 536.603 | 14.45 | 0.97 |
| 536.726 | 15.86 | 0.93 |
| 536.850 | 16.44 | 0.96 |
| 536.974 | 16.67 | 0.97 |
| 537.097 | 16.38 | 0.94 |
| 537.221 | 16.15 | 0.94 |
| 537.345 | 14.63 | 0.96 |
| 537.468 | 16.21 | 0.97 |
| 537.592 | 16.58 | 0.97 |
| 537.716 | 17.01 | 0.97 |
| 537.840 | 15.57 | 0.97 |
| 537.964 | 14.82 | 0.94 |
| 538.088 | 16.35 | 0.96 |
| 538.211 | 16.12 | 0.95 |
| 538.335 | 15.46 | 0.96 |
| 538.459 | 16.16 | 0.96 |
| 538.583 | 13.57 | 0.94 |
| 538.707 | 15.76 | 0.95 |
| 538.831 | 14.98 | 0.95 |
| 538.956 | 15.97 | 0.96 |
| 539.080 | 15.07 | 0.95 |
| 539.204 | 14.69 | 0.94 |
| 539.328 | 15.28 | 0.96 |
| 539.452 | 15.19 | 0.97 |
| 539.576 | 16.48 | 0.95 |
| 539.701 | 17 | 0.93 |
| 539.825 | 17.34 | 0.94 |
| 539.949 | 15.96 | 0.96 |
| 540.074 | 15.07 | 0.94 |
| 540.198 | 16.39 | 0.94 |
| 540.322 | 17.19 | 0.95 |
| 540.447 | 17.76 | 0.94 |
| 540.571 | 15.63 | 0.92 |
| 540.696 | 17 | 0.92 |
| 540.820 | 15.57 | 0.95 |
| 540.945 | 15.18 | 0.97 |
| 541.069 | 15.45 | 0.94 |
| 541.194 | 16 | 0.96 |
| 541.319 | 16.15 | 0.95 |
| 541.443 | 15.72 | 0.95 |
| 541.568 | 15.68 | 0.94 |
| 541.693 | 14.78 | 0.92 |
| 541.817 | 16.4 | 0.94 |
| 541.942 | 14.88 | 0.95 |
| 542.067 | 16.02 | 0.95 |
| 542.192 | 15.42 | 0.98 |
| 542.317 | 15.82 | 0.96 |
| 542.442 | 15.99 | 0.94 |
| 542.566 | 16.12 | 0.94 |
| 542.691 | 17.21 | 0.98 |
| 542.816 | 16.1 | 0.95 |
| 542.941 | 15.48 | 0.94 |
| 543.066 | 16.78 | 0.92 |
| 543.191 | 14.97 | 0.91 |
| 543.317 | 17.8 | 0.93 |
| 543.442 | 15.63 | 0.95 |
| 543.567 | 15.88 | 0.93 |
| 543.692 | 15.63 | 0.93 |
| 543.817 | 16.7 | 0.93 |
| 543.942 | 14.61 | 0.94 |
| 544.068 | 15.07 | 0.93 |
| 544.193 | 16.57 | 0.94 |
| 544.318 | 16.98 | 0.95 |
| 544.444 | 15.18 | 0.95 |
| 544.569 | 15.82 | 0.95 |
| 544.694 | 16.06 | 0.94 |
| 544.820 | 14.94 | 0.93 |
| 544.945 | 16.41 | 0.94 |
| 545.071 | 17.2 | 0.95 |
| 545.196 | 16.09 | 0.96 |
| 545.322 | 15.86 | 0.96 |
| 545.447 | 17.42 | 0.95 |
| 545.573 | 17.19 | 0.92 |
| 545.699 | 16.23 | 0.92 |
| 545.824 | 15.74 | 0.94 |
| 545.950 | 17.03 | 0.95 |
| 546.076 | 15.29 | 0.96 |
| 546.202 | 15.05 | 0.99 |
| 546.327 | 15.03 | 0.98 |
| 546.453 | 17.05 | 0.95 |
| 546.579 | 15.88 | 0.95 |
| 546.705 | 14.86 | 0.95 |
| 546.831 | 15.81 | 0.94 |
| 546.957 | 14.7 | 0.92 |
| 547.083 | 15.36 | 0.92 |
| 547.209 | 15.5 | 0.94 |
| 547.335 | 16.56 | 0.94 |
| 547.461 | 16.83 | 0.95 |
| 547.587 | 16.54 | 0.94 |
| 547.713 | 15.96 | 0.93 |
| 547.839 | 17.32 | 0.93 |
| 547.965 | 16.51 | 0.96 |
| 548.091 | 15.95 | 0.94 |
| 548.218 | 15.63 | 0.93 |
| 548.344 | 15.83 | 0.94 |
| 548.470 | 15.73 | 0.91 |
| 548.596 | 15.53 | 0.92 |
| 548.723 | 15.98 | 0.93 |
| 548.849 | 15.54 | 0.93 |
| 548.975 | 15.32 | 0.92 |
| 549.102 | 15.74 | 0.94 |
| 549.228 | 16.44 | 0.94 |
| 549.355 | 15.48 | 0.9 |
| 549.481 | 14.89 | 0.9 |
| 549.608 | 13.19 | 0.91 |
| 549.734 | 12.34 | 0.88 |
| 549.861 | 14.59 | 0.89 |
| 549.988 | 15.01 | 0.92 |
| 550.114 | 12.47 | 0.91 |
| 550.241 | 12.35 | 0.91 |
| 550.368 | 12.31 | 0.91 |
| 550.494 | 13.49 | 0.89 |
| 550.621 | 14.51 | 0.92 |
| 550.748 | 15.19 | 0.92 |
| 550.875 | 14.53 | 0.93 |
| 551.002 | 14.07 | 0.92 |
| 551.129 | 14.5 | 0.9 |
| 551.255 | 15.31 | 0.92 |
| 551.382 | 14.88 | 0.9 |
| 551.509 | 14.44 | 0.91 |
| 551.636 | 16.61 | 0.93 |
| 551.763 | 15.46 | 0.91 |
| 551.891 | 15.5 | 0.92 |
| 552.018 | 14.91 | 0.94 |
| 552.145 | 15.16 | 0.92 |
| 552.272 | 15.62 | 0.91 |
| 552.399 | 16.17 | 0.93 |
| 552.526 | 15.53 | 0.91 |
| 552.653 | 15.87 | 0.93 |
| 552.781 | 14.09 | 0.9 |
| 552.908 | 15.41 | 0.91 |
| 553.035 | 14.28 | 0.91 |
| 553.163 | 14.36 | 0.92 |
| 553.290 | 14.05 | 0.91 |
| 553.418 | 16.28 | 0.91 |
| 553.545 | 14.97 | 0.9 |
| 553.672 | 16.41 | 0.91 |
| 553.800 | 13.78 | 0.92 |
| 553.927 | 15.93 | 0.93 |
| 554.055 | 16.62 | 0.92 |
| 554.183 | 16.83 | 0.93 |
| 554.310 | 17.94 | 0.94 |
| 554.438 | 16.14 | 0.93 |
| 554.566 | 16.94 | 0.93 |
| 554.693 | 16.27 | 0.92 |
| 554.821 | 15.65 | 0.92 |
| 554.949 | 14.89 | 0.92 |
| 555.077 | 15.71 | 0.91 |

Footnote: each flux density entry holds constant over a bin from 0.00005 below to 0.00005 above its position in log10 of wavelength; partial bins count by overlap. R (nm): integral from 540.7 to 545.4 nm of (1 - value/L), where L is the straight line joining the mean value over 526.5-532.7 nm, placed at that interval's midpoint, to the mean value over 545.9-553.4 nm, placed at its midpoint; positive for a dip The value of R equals -0.263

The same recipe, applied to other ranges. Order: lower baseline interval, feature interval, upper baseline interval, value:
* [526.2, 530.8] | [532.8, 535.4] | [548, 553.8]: -0.13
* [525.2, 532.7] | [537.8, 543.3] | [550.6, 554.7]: -0.26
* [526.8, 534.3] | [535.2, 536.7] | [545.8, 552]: 0.02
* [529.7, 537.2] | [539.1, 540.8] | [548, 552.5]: -0.13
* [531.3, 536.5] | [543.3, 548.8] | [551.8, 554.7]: -0.21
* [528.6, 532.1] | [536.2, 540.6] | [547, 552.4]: -0.27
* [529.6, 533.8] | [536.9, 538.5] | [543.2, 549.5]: -0.08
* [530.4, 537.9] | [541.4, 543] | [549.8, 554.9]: -0.06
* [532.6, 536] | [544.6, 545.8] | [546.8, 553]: -0.09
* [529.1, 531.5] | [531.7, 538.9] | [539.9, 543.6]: -0.01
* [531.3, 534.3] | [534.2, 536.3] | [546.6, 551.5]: -0.06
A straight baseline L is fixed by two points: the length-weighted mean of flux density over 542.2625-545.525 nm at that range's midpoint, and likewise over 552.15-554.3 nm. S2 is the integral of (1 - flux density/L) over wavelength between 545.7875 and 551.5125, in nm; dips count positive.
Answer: 0.21 nm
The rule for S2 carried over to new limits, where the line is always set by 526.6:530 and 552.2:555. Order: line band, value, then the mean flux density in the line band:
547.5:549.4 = -0.06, 16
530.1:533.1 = 0.07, 14.7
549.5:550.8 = 0.16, 13.6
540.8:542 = -0.02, 15.6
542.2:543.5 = -0.07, 16.2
